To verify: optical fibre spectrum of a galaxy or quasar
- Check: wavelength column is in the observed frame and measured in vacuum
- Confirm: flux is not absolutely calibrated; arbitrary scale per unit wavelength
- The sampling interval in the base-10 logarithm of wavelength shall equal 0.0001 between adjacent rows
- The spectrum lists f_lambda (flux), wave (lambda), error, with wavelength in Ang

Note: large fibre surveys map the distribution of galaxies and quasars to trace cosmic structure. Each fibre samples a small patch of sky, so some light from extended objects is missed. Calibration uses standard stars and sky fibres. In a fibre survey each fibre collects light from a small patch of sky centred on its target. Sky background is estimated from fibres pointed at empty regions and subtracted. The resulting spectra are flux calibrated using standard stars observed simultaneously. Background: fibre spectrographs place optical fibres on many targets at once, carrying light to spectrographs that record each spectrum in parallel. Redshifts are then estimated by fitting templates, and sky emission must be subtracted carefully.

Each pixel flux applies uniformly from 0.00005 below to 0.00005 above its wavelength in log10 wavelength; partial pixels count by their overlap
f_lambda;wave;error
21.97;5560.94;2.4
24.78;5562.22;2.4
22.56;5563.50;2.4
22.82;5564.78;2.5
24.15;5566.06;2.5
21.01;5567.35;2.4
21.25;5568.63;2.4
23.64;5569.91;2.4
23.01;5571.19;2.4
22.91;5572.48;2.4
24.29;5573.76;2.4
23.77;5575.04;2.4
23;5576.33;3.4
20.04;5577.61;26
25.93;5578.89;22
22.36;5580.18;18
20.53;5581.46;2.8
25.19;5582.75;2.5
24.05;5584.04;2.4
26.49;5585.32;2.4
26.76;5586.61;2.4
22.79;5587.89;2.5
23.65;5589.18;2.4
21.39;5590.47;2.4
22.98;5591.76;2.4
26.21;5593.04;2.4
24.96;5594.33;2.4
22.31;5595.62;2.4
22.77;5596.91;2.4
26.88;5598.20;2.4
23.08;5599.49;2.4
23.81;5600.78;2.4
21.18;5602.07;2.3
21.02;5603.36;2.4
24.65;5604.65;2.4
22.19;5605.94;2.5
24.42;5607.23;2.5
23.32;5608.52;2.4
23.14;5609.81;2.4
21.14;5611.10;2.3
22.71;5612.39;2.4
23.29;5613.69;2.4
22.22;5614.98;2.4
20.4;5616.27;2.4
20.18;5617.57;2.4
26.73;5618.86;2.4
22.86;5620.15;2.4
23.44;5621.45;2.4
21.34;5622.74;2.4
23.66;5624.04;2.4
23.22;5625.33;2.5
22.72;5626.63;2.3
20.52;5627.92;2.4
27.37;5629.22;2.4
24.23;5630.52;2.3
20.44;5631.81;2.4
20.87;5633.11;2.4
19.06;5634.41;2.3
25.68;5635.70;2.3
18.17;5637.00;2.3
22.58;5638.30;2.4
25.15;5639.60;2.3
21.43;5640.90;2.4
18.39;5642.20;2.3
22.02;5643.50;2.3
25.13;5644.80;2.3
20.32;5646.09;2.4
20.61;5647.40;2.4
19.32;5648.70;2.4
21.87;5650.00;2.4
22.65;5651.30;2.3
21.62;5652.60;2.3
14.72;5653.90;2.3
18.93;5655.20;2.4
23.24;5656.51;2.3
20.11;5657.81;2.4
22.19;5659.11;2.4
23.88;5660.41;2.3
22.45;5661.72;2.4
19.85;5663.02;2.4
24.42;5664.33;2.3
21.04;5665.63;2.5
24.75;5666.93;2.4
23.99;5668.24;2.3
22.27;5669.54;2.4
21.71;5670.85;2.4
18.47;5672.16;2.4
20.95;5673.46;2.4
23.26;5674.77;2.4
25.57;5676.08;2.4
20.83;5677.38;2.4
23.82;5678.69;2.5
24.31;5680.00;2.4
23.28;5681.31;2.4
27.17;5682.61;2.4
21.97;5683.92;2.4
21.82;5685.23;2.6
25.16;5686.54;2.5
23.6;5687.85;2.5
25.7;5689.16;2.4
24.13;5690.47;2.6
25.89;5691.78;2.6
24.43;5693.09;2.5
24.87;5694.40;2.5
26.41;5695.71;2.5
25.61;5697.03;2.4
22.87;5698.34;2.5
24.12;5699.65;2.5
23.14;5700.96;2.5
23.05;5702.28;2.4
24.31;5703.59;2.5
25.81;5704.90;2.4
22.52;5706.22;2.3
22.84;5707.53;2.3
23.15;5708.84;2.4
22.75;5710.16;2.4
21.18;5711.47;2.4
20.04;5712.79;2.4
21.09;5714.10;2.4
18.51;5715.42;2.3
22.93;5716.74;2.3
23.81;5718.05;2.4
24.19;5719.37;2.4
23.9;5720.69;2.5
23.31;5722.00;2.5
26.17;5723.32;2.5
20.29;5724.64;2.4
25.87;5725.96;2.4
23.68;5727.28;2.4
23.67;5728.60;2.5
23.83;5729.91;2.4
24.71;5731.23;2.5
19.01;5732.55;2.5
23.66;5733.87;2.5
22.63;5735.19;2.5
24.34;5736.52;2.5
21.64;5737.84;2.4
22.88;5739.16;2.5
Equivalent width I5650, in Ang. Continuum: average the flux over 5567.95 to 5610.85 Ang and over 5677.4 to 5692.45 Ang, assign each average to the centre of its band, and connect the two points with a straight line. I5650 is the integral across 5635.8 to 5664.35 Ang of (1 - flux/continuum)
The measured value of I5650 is 3.02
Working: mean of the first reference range 23.4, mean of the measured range 21.3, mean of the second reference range 24.1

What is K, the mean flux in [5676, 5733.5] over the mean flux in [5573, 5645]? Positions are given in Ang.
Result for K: 1.0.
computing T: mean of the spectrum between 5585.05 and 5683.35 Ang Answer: 22.6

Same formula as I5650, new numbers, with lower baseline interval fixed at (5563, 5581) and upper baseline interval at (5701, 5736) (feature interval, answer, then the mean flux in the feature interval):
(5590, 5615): -0.3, 23.2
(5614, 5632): 0.0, 22.9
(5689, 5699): -0.9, 25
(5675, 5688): -0.5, 23.7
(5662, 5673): 0.4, 22.1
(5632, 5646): 0.7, 21.7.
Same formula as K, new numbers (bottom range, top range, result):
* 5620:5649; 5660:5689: 1.04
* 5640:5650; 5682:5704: 1.15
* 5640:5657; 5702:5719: 1.08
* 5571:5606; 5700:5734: 0.98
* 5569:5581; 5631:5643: 0.92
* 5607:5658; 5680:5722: 1.07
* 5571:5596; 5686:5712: 1.02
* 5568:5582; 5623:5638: 0.98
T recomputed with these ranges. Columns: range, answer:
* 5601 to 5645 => 22.5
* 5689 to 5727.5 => 23.5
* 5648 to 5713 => 22.9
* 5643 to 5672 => 21.6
